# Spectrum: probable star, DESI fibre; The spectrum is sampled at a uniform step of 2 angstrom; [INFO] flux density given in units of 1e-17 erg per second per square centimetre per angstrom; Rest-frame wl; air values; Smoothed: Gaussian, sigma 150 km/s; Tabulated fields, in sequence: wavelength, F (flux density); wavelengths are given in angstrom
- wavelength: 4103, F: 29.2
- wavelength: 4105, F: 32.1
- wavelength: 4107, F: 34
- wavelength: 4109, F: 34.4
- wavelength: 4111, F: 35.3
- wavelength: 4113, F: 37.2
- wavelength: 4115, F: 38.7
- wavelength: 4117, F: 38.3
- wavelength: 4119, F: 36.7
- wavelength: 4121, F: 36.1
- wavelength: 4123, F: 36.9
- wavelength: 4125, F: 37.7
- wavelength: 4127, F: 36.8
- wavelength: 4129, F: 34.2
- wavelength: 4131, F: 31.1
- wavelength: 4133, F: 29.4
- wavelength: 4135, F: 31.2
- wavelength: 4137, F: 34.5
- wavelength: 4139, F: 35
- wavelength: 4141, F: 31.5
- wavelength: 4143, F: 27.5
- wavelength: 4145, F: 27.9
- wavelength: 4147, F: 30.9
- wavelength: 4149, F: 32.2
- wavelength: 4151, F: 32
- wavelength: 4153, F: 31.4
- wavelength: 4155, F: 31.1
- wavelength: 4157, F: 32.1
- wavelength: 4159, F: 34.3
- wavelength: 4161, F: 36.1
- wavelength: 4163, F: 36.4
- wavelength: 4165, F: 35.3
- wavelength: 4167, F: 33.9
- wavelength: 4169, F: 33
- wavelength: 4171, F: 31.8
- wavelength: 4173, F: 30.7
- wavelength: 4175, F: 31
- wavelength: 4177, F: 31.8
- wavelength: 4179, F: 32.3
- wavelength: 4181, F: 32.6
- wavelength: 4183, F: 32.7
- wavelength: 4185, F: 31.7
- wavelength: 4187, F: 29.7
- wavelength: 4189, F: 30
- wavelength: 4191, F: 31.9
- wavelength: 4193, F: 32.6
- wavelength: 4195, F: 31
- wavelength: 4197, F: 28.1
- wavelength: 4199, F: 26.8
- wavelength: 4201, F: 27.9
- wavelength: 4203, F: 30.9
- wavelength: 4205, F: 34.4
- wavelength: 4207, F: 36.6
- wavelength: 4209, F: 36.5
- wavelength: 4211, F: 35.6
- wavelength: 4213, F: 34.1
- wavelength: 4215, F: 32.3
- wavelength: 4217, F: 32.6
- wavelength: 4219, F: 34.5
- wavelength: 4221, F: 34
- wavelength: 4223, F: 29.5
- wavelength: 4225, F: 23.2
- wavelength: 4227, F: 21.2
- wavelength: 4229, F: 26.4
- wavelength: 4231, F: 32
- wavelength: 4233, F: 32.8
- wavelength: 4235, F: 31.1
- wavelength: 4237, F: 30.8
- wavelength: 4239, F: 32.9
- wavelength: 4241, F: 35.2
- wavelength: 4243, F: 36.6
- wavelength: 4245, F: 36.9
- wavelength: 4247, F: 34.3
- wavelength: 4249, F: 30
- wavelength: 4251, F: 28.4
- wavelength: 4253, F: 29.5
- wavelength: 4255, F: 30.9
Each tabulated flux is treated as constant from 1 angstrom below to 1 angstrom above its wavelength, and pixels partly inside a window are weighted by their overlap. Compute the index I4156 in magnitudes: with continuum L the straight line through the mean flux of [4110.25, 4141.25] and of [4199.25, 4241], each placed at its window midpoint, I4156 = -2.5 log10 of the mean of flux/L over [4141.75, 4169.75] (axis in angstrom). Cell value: 0.050 mag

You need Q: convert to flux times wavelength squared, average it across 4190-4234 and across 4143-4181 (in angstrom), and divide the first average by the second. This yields 0.99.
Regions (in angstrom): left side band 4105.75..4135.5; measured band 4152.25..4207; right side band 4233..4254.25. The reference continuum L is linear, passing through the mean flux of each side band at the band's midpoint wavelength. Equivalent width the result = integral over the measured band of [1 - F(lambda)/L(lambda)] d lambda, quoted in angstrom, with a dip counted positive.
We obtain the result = 3.2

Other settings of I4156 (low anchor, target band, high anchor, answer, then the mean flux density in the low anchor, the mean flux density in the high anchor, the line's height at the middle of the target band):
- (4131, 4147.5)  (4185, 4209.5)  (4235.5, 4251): 0.04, 31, 33.4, 32.3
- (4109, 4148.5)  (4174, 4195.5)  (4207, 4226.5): 0.05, 34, 32.4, 33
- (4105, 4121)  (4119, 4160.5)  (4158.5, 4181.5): 0.06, 36.1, 33.3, 34.8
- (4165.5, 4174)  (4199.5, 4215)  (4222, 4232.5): -0.16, 32.5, 26.8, 28.8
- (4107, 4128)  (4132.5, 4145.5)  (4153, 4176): 0.13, 36.7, 33.2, 35.1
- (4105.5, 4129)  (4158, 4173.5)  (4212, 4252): 0.01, 36.4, 31.4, 34.3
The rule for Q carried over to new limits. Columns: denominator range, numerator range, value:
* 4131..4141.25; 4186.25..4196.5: 0.98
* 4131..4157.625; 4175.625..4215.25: 1.05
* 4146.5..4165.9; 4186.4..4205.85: 0.93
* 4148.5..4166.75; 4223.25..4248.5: 0.96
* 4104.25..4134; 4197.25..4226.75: 0.94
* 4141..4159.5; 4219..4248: 1.05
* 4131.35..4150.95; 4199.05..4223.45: 1.10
